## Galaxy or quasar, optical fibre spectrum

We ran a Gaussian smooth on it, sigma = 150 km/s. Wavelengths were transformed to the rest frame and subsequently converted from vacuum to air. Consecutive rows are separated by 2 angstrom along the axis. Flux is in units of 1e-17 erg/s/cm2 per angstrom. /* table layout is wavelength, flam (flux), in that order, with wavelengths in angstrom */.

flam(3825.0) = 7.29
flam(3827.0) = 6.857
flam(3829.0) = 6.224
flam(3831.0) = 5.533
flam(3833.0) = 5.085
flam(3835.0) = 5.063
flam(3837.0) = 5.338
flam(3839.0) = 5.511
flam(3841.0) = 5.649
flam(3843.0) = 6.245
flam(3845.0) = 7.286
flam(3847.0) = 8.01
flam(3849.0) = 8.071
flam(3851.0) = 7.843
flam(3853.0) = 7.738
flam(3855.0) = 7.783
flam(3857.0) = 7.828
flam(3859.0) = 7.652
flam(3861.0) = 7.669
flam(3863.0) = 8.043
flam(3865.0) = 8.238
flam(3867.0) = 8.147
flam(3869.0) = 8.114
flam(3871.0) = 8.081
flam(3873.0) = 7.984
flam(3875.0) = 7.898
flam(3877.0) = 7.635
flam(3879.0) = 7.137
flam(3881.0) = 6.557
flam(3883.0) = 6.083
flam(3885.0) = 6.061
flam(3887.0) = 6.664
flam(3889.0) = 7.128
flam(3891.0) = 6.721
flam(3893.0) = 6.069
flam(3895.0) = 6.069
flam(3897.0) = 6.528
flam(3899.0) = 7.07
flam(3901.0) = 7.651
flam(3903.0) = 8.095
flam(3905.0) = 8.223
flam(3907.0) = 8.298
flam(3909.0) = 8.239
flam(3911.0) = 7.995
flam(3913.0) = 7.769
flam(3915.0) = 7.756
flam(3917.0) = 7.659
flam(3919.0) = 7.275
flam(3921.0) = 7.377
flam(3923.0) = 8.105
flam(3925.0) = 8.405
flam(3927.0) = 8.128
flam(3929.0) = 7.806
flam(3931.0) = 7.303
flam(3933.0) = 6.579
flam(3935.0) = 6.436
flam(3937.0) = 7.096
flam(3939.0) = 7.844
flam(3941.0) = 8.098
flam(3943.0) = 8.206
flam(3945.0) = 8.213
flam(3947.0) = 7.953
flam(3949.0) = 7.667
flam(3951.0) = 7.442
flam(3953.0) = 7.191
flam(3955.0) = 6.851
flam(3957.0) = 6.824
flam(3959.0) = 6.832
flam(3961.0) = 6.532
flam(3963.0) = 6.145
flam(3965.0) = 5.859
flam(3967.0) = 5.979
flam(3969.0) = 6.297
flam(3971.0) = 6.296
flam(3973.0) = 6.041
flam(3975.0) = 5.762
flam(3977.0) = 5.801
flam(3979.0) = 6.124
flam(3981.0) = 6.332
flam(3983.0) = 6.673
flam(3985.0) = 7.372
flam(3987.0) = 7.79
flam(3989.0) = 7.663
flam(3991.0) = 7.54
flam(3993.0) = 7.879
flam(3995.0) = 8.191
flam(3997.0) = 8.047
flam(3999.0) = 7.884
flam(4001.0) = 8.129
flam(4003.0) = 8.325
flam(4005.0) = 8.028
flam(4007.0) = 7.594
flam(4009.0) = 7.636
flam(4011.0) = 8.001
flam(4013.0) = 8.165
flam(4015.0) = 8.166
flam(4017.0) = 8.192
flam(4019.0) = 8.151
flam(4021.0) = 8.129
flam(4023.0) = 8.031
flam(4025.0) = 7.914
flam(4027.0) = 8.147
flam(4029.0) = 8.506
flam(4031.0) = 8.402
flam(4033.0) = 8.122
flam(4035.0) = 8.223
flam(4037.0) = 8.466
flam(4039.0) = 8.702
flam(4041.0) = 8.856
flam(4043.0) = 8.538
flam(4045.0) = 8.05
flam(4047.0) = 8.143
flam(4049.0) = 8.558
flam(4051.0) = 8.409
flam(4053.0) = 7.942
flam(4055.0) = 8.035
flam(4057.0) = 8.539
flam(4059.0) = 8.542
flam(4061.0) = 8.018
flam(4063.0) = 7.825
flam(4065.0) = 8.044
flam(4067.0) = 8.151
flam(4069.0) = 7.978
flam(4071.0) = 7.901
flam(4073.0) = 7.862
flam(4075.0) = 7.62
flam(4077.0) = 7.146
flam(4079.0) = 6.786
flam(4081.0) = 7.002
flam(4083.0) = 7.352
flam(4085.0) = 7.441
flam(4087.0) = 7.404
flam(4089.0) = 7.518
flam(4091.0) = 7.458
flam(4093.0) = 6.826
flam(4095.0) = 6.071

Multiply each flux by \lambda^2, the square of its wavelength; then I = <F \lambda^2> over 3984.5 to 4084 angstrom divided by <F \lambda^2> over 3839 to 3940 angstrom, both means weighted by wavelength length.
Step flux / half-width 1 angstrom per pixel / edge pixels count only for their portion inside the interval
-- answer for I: 1.16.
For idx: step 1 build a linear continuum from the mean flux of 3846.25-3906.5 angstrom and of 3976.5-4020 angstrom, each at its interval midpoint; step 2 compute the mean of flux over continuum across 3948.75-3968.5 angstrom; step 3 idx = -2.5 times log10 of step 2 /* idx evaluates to 0.14 mag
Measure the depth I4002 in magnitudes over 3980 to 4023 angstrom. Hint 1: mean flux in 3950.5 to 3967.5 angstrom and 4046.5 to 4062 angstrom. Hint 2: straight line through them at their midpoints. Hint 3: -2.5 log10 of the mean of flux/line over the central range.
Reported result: -0.06 mag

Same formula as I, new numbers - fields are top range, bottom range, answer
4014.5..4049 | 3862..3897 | 1.25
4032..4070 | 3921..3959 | 1.16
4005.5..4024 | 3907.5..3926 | 1.07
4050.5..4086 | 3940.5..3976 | 1.20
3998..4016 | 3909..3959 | 1.09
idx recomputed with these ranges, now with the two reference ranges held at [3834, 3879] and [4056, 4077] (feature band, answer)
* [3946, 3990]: 0.150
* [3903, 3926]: -0.055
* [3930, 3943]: 0.044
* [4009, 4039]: -0.042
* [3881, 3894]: 0.154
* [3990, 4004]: -0.029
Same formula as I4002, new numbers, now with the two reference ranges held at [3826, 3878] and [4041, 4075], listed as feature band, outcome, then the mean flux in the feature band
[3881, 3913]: 0.04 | 7.13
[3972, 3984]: 0.26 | 6.12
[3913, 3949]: -0.02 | 7.66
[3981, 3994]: 0.06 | 7.4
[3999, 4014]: -0.01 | 7.98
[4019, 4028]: -0.01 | 8.07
